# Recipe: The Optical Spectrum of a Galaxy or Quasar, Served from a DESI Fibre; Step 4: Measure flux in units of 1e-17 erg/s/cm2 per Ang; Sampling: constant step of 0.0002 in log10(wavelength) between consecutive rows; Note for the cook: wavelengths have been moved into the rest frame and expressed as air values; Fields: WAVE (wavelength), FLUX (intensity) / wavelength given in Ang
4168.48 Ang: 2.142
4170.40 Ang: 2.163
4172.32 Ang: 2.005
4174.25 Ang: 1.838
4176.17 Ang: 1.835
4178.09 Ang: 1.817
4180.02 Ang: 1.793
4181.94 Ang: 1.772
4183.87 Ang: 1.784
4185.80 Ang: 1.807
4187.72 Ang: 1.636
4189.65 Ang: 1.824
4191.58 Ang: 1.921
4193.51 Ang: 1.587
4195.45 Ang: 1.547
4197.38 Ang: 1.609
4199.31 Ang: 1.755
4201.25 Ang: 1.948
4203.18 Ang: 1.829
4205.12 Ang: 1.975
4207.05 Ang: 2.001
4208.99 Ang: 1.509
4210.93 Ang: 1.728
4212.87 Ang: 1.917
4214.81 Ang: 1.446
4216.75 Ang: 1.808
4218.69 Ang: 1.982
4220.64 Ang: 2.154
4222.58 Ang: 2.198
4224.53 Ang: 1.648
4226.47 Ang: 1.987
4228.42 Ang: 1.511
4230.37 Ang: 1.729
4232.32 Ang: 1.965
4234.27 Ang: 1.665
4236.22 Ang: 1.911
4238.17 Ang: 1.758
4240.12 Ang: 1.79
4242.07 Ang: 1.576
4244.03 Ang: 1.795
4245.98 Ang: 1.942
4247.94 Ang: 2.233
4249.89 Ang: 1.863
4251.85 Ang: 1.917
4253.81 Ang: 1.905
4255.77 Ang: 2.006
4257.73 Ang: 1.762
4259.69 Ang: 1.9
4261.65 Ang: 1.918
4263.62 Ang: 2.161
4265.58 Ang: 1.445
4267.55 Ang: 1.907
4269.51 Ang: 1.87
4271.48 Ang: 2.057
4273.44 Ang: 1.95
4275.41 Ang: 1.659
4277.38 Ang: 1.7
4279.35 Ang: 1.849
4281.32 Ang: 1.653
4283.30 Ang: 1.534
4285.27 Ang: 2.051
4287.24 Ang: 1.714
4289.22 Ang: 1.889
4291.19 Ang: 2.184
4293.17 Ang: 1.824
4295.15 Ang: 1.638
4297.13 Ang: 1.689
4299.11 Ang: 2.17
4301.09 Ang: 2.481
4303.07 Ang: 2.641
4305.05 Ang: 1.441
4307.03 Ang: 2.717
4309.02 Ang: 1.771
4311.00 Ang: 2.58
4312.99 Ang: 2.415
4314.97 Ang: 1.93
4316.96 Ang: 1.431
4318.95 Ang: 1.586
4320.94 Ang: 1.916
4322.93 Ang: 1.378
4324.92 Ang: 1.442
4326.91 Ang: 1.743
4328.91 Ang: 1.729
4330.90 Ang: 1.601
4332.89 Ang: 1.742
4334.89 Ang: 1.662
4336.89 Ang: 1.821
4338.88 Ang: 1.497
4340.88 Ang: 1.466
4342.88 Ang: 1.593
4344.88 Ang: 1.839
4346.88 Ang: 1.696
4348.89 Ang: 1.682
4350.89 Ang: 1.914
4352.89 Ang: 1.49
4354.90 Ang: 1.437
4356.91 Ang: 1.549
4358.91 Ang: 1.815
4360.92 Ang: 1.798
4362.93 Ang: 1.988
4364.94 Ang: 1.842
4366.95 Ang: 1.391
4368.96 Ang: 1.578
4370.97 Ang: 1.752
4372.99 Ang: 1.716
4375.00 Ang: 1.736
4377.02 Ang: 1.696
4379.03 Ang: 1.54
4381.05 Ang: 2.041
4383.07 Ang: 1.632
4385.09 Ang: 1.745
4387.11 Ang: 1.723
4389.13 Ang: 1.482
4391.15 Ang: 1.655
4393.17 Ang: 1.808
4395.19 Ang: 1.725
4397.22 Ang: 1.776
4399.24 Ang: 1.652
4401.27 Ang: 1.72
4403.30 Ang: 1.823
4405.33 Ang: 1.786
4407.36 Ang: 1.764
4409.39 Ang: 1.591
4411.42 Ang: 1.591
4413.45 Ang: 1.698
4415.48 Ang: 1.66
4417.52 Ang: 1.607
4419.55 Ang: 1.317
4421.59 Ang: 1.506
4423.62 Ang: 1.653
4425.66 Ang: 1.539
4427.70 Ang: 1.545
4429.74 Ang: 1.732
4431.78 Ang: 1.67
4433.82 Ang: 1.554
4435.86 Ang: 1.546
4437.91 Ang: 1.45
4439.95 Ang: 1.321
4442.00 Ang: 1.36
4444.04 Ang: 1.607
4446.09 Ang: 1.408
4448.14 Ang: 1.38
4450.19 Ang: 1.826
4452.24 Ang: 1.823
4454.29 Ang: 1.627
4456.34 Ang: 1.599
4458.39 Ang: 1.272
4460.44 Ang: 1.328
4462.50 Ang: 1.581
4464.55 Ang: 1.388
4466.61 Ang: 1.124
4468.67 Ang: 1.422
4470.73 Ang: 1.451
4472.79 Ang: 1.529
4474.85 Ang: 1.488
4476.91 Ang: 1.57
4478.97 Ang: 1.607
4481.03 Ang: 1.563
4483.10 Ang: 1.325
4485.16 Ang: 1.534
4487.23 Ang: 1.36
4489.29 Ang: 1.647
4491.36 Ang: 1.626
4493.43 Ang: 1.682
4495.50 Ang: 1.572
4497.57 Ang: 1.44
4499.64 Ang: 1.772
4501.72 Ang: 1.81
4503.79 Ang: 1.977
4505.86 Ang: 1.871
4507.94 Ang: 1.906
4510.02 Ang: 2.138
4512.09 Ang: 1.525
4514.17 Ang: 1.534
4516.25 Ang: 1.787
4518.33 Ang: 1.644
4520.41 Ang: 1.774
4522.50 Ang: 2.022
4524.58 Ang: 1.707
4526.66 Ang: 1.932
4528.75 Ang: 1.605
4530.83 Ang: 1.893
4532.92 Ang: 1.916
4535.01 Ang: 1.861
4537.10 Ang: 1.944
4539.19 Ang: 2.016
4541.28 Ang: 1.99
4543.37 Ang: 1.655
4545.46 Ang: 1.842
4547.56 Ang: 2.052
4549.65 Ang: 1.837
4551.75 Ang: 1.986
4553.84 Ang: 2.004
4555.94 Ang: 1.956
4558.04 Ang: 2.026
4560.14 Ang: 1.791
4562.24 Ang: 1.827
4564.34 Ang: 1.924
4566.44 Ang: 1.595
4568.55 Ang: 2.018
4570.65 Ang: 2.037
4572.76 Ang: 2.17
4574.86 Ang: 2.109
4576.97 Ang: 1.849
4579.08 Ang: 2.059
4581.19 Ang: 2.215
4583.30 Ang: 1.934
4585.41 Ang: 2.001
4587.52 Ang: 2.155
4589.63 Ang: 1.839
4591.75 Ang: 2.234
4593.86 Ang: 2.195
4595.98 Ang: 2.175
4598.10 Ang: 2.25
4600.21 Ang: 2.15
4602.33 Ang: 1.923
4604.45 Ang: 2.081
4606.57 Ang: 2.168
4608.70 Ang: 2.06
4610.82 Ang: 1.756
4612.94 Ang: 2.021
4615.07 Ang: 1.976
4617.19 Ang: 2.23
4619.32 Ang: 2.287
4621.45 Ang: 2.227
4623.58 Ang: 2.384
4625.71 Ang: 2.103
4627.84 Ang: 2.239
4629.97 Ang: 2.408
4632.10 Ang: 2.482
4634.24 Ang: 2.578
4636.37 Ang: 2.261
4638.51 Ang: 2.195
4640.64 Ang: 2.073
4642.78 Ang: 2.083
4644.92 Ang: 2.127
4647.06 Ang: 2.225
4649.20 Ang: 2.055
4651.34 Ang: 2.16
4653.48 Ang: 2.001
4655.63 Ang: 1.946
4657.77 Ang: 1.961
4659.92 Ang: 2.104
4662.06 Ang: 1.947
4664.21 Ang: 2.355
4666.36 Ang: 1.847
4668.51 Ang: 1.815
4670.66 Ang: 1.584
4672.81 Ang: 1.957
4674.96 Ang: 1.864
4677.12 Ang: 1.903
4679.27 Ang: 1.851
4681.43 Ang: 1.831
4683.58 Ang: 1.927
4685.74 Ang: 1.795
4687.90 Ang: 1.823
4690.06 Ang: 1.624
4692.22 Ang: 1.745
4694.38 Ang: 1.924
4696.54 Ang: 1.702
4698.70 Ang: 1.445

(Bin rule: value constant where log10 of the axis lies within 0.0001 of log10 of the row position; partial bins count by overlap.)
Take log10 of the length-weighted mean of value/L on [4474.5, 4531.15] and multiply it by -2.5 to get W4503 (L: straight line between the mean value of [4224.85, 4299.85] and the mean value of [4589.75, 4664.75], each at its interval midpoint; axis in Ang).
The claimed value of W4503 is 0.21 mag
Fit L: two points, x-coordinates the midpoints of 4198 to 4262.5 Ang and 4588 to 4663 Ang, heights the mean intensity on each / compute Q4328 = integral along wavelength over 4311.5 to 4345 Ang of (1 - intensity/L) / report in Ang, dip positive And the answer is 3.8 Ang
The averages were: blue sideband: 1.85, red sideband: 2.14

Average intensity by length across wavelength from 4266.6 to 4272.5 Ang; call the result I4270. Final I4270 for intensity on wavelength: 1.95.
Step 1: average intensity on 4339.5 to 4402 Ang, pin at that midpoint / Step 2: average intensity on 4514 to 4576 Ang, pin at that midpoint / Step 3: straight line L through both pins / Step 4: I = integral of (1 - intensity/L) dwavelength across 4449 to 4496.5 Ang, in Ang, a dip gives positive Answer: 7.55 Ang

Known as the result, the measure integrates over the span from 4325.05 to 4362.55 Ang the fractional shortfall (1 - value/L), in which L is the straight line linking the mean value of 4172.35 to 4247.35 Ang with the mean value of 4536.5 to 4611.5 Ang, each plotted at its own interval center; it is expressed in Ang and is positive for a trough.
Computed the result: 4.1 Ang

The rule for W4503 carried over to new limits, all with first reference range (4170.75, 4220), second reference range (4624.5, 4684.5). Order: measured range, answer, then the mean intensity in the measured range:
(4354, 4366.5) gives 0.10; 1.73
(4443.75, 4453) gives 0.21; 1.6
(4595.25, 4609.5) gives -0.04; 2.11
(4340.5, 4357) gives 0.15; 1.64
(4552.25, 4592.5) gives 0.02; 1.98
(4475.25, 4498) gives 0.27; 1.54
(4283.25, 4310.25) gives -0.08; 2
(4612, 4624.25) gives -0.07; 2.18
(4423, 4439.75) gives 0.23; 1.57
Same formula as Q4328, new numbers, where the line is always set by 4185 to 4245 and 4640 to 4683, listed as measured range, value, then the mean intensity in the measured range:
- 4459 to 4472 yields 3.5 Ang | 1.38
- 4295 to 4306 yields -1.3 Ang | 2.04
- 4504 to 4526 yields 1.4 Ang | 1.8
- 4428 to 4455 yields 4.7 Ang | 1.56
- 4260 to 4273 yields -0.6 Ang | 1.9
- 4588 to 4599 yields -1.0 Ang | 2.14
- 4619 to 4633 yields -2.4 Ang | 2.3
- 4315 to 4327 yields 1.6 Ang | 1.6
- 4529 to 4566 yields 0.6 Ang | 1.9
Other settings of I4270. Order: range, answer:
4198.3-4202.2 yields 1.85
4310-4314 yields 2.5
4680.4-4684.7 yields 1.88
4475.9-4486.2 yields 1.52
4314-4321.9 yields 1.71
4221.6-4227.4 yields 1.95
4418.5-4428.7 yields 1.51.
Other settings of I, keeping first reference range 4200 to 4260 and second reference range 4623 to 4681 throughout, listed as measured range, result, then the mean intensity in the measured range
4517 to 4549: 2.60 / 1.86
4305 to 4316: -1.77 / 2.2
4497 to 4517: 2.21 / 1.78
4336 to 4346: 1.41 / 1.64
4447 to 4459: 2.30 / 1.6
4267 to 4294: 0.47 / 1.85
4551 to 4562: 0.49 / 1.94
